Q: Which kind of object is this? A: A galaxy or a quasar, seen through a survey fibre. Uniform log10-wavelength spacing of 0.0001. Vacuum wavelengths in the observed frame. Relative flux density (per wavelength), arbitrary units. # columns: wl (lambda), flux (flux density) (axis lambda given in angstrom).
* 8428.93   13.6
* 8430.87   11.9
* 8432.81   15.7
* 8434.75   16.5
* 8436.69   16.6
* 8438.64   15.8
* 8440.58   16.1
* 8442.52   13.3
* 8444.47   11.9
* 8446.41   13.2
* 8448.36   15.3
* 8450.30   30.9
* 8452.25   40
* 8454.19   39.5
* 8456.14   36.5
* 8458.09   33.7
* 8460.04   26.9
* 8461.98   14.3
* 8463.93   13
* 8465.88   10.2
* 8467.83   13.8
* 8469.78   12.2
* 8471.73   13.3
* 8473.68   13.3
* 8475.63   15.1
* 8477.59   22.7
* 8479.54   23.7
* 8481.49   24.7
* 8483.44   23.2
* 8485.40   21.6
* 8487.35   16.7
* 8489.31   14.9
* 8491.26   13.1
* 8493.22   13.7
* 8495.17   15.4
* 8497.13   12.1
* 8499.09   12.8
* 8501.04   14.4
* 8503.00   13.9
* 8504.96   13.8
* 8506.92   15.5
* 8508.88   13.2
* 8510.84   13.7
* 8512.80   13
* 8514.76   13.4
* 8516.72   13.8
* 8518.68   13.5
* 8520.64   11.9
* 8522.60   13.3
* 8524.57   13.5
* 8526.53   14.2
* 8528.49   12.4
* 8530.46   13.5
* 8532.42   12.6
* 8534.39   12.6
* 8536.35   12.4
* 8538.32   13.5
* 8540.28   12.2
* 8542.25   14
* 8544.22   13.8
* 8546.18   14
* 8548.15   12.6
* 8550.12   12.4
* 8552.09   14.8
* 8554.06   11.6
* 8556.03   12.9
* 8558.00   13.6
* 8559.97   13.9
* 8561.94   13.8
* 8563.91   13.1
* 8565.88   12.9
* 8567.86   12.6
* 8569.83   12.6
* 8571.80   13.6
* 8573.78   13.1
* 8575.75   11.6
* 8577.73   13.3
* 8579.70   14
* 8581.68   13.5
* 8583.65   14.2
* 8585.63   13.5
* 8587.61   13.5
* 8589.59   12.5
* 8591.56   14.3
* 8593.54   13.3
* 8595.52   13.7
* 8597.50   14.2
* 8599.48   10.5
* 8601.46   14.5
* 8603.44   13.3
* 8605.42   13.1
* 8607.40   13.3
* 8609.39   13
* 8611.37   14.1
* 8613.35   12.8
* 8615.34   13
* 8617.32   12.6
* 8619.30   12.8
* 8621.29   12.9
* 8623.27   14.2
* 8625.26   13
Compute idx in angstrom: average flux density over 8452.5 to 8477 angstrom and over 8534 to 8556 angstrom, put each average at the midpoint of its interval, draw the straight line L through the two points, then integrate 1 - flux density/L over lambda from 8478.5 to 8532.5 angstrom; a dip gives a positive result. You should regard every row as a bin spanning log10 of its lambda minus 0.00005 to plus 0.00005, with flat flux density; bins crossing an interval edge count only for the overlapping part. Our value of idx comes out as 5.9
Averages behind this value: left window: 20.8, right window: 13.1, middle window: 15.1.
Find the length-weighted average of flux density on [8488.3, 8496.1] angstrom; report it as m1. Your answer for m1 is 14.3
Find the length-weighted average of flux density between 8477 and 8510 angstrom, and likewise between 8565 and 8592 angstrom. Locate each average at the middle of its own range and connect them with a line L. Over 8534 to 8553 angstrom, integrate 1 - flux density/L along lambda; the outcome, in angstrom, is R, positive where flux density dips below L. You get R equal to 1.8 angstrom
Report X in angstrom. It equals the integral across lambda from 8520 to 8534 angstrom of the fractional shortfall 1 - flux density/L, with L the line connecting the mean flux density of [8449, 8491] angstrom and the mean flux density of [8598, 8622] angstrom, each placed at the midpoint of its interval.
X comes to 3.9 angstrom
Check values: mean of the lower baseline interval 21.7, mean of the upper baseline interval 13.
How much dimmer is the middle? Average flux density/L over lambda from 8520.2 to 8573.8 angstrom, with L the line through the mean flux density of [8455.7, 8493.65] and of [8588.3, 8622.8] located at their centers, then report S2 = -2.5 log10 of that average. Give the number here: 0.187 mag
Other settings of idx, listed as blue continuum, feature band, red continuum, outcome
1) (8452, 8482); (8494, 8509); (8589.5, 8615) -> 4.3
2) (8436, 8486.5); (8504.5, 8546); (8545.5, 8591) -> 7.1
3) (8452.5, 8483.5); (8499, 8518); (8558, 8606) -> 4.8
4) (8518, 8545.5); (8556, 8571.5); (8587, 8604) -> 0.0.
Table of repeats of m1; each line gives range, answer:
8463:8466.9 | 11.6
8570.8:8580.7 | 13.1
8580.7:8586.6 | 13.7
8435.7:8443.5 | 15.4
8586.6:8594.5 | 13.4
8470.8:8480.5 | 17.6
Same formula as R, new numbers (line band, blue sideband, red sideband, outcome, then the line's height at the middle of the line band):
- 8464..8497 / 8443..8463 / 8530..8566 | 8.3 angstrom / 22.2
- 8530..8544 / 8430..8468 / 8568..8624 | 2.7 angstrom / 16.1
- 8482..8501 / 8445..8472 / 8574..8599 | 3.8 angstrom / 20.1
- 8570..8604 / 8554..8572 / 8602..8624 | -0.4 angstrom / 13.2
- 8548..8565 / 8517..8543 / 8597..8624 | -0.2 angstrom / 13.1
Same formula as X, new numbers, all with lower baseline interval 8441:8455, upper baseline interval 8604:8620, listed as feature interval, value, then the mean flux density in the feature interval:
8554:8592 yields 5.4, 13.2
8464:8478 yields 4.9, 13.9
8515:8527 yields 3.4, 13.3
